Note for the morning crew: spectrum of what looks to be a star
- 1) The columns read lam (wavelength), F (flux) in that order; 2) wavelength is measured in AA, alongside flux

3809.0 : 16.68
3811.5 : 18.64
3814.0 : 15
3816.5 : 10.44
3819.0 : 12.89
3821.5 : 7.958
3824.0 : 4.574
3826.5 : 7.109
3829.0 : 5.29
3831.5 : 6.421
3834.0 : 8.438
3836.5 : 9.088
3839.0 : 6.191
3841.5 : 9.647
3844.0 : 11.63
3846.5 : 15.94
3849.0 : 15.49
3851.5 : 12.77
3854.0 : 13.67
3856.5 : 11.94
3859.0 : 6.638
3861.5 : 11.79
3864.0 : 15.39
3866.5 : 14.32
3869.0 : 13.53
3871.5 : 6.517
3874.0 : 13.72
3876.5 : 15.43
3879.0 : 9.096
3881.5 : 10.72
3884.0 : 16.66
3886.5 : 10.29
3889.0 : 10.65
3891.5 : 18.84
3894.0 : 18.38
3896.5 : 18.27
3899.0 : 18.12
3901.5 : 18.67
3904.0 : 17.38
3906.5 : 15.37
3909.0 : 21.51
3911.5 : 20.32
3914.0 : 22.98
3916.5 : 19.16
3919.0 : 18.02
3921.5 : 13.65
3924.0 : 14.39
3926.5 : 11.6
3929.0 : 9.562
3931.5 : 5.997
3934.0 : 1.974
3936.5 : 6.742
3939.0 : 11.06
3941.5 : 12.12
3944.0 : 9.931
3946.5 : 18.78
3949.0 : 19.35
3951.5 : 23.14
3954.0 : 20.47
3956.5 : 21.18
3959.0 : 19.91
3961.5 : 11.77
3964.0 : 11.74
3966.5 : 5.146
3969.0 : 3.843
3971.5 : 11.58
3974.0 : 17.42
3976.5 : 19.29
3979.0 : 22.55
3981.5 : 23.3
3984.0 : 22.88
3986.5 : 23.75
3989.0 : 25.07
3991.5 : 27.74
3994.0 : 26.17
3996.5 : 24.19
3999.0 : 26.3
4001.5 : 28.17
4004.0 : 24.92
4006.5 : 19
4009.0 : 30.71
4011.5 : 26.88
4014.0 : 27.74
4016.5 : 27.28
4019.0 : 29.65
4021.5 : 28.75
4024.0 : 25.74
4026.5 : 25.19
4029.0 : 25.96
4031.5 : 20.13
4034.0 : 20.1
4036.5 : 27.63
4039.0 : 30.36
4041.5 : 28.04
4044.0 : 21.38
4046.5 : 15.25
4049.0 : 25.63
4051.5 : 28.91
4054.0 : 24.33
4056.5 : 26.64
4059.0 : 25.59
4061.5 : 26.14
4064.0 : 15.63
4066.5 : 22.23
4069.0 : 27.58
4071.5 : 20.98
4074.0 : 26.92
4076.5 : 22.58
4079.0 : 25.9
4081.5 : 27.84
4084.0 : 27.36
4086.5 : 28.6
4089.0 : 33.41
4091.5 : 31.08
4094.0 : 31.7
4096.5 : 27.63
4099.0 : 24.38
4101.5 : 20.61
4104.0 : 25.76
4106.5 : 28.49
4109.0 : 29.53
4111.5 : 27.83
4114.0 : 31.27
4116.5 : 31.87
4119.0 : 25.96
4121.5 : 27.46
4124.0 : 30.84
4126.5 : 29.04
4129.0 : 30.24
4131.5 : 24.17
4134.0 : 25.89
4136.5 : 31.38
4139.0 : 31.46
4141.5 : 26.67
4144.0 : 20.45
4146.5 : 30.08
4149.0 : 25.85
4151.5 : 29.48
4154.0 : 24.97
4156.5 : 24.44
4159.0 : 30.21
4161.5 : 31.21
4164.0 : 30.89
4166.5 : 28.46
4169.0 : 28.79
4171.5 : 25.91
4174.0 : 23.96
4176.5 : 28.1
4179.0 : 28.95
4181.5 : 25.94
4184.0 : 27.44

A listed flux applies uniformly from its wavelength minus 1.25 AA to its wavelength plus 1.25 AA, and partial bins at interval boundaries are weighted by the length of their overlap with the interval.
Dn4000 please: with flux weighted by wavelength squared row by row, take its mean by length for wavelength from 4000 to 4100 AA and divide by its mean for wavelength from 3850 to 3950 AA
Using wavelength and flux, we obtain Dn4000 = 2.0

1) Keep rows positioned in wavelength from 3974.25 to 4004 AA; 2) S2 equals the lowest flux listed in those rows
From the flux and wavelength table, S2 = 19.29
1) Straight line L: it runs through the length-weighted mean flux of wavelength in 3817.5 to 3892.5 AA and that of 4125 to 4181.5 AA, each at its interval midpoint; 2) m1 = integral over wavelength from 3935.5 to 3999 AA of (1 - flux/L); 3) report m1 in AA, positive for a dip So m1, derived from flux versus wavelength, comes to -1.0 AA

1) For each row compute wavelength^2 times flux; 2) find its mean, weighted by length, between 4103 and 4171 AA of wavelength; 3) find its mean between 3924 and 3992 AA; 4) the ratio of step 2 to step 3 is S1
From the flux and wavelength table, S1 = 2.01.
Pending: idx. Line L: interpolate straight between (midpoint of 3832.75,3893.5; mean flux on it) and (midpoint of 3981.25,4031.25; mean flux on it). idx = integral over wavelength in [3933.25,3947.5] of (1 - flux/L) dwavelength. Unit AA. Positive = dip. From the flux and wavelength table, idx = 6.9 AA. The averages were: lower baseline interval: 12.1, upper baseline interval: 25.9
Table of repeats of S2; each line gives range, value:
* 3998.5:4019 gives 19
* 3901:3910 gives 15.37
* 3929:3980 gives 1.974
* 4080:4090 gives 27.36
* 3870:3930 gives 6.517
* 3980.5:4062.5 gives 15.25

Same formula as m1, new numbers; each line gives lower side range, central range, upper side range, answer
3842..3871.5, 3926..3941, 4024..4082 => 8.2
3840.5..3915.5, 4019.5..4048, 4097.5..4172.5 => -2.6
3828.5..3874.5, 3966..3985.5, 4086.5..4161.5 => 2.8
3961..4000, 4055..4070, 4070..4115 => 0.7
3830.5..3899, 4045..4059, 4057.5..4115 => 0.0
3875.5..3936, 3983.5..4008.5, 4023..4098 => -4.8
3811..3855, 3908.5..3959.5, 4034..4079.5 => 4.7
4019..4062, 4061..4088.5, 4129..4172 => 1.2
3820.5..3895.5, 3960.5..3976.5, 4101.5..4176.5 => 6.2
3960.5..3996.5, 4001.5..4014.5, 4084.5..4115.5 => -3.3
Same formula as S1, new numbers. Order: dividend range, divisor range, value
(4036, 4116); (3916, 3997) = 1.73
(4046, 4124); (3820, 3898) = 2.57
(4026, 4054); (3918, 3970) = 1.98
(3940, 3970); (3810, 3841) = 1.69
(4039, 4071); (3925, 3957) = 1.95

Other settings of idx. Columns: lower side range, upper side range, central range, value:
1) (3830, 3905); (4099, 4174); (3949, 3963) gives -1.2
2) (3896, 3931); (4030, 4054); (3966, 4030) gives -4.2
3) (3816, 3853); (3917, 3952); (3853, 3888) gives -4.8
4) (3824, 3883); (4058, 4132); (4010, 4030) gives -4.8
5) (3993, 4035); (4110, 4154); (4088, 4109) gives -0.4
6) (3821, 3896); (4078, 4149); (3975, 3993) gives -3.5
